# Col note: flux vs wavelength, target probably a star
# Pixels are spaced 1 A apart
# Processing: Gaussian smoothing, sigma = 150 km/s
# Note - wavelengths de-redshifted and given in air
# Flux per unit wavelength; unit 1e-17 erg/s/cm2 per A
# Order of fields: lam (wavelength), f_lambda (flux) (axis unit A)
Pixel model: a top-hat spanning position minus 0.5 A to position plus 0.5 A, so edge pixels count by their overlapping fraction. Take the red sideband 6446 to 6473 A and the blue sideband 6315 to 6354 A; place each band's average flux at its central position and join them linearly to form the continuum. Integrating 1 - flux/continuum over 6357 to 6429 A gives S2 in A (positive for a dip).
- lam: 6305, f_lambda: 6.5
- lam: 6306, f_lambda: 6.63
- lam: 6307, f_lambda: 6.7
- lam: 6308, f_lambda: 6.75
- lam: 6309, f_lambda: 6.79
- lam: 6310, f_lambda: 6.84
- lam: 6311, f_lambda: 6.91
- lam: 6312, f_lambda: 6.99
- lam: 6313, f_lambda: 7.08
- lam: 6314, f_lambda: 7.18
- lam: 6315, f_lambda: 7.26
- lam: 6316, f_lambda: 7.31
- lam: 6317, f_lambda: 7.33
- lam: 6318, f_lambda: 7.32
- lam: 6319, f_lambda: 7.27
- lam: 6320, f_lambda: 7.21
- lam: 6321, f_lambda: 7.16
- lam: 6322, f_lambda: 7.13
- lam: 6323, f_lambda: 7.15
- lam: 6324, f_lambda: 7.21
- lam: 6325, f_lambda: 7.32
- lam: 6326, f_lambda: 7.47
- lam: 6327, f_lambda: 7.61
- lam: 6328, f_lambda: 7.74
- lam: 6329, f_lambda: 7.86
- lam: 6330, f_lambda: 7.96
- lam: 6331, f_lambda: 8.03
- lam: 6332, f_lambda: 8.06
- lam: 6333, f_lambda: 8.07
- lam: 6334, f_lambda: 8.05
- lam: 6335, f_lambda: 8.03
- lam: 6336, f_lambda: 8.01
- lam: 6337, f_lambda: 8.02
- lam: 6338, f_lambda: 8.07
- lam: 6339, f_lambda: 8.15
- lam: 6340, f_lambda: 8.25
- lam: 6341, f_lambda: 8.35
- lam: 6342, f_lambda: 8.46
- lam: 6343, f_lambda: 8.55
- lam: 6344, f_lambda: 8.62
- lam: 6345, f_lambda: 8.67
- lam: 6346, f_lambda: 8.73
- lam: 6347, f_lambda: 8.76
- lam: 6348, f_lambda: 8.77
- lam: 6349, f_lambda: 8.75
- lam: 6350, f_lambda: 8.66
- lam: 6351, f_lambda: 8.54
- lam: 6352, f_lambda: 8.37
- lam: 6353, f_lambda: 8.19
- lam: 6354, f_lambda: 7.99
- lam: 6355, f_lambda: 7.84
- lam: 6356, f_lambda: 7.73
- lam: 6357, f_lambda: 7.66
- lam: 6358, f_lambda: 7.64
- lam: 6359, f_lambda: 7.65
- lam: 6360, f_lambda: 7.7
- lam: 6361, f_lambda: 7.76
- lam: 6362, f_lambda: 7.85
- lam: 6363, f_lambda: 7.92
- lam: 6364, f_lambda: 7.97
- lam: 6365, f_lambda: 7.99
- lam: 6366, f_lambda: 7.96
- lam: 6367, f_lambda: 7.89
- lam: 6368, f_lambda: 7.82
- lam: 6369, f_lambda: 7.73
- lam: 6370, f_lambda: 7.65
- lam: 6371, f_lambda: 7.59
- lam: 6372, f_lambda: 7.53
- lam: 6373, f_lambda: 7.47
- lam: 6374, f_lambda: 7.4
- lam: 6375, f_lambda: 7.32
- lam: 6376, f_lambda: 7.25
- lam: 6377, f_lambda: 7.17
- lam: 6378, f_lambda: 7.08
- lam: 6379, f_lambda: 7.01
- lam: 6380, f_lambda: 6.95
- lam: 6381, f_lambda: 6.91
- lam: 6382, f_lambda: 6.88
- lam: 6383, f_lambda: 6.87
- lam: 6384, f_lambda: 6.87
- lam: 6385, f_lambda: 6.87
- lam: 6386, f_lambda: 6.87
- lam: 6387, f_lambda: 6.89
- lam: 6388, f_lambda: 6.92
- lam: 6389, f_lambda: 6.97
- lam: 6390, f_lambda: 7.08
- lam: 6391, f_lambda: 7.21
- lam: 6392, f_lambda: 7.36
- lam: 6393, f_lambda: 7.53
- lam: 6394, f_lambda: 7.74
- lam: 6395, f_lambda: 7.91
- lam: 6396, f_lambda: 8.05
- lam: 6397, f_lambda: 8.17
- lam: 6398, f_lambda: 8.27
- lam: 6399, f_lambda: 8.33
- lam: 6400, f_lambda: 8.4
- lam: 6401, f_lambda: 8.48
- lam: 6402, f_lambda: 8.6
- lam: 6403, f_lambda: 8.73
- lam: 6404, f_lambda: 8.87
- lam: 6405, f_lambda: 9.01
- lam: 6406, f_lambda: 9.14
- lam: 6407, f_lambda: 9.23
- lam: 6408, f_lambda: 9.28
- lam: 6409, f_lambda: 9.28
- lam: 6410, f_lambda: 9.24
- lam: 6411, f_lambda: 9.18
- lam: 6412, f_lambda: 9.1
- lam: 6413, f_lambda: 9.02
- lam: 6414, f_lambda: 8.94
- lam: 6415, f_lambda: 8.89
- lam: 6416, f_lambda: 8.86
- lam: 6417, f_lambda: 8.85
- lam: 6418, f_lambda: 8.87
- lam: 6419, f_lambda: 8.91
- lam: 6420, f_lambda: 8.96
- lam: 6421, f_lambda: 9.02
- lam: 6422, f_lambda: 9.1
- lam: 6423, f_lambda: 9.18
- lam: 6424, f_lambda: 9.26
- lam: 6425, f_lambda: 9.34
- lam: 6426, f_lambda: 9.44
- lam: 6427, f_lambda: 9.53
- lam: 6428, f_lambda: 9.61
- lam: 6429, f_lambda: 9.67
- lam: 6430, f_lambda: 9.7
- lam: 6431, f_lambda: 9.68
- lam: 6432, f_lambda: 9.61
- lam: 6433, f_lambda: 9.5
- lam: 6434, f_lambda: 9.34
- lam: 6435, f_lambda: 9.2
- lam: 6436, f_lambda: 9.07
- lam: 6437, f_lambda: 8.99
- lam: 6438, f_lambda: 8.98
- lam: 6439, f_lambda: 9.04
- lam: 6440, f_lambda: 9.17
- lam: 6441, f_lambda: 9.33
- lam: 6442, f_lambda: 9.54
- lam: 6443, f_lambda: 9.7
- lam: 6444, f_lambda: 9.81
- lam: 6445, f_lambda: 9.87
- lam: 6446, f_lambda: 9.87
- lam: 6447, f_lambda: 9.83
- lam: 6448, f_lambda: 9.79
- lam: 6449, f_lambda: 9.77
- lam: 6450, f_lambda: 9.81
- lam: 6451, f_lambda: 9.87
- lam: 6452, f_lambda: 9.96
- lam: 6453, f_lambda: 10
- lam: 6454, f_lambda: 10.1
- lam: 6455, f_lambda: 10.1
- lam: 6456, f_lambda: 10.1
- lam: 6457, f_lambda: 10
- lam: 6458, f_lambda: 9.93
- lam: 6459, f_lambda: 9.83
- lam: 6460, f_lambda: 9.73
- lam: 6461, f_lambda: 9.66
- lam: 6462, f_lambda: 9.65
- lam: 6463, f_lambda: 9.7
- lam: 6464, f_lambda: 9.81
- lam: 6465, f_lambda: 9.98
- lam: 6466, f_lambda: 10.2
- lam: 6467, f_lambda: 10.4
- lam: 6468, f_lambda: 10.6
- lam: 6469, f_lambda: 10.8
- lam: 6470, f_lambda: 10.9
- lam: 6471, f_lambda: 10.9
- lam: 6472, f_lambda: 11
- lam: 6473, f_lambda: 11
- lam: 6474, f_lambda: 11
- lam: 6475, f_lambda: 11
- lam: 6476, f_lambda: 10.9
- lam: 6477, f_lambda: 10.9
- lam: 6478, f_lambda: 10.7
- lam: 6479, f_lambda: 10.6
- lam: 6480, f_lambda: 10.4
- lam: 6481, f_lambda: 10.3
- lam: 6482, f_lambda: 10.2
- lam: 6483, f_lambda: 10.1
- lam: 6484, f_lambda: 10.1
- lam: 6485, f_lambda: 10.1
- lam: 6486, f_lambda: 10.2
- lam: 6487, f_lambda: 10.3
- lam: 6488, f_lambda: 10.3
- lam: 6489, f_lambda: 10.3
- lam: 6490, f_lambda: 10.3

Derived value 6.9 A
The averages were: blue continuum 7.97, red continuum 10.1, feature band 8.12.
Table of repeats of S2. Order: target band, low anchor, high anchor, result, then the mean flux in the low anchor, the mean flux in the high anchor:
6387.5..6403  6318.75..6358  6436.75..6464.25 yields 1.83 A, 8.01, 9.72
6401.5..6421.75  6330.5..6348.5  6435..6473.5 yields 0.68 A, 8.31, 9.91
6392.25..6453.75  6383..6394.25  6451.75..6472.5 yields -4.56 A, 7.09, 10.2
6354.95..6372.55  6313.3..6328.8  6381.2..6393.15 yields -1.61 A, 7.32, 7.01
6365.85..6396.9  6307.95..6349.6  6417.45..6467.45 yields 4.63 A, 7.76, 9.59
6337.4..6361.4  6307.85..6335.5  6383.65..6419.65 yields -1.68 A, 7.4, 8.28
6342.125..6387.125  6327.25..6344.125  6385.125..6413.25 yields 2.25 A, 8.12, 8.22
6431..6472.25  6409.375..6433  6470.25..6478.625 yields 1.47 A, 9.22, 10.9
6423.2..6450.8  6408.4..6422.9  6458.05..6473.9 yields 0.17 A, 9.02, 10.3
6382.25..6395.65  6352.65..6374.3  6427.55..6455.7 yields 1.93 A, 7.77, 9.61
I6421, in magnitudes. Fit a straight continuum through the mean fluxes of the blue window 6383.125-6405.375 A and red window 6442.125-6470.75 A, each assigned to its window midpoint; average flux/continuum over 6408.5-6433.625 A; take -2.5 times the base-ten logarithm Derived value -0.06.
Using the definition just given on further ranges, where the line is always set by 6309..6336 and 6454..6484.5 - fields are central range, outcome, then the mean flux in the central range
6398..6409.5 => 0.03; 8.82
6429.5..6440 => 0.04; 9.3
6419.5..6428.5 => 0.02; 9.27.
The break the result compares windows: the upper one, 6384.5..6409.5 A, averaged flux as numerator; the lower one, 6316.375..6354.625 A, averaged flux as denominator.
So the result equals 1.01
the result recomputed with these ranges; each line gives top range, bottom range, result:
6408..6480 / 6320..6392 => 1.26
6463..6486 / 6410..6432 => 1.14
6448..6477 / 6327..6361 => 1.25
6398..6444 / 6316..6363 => 1.15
